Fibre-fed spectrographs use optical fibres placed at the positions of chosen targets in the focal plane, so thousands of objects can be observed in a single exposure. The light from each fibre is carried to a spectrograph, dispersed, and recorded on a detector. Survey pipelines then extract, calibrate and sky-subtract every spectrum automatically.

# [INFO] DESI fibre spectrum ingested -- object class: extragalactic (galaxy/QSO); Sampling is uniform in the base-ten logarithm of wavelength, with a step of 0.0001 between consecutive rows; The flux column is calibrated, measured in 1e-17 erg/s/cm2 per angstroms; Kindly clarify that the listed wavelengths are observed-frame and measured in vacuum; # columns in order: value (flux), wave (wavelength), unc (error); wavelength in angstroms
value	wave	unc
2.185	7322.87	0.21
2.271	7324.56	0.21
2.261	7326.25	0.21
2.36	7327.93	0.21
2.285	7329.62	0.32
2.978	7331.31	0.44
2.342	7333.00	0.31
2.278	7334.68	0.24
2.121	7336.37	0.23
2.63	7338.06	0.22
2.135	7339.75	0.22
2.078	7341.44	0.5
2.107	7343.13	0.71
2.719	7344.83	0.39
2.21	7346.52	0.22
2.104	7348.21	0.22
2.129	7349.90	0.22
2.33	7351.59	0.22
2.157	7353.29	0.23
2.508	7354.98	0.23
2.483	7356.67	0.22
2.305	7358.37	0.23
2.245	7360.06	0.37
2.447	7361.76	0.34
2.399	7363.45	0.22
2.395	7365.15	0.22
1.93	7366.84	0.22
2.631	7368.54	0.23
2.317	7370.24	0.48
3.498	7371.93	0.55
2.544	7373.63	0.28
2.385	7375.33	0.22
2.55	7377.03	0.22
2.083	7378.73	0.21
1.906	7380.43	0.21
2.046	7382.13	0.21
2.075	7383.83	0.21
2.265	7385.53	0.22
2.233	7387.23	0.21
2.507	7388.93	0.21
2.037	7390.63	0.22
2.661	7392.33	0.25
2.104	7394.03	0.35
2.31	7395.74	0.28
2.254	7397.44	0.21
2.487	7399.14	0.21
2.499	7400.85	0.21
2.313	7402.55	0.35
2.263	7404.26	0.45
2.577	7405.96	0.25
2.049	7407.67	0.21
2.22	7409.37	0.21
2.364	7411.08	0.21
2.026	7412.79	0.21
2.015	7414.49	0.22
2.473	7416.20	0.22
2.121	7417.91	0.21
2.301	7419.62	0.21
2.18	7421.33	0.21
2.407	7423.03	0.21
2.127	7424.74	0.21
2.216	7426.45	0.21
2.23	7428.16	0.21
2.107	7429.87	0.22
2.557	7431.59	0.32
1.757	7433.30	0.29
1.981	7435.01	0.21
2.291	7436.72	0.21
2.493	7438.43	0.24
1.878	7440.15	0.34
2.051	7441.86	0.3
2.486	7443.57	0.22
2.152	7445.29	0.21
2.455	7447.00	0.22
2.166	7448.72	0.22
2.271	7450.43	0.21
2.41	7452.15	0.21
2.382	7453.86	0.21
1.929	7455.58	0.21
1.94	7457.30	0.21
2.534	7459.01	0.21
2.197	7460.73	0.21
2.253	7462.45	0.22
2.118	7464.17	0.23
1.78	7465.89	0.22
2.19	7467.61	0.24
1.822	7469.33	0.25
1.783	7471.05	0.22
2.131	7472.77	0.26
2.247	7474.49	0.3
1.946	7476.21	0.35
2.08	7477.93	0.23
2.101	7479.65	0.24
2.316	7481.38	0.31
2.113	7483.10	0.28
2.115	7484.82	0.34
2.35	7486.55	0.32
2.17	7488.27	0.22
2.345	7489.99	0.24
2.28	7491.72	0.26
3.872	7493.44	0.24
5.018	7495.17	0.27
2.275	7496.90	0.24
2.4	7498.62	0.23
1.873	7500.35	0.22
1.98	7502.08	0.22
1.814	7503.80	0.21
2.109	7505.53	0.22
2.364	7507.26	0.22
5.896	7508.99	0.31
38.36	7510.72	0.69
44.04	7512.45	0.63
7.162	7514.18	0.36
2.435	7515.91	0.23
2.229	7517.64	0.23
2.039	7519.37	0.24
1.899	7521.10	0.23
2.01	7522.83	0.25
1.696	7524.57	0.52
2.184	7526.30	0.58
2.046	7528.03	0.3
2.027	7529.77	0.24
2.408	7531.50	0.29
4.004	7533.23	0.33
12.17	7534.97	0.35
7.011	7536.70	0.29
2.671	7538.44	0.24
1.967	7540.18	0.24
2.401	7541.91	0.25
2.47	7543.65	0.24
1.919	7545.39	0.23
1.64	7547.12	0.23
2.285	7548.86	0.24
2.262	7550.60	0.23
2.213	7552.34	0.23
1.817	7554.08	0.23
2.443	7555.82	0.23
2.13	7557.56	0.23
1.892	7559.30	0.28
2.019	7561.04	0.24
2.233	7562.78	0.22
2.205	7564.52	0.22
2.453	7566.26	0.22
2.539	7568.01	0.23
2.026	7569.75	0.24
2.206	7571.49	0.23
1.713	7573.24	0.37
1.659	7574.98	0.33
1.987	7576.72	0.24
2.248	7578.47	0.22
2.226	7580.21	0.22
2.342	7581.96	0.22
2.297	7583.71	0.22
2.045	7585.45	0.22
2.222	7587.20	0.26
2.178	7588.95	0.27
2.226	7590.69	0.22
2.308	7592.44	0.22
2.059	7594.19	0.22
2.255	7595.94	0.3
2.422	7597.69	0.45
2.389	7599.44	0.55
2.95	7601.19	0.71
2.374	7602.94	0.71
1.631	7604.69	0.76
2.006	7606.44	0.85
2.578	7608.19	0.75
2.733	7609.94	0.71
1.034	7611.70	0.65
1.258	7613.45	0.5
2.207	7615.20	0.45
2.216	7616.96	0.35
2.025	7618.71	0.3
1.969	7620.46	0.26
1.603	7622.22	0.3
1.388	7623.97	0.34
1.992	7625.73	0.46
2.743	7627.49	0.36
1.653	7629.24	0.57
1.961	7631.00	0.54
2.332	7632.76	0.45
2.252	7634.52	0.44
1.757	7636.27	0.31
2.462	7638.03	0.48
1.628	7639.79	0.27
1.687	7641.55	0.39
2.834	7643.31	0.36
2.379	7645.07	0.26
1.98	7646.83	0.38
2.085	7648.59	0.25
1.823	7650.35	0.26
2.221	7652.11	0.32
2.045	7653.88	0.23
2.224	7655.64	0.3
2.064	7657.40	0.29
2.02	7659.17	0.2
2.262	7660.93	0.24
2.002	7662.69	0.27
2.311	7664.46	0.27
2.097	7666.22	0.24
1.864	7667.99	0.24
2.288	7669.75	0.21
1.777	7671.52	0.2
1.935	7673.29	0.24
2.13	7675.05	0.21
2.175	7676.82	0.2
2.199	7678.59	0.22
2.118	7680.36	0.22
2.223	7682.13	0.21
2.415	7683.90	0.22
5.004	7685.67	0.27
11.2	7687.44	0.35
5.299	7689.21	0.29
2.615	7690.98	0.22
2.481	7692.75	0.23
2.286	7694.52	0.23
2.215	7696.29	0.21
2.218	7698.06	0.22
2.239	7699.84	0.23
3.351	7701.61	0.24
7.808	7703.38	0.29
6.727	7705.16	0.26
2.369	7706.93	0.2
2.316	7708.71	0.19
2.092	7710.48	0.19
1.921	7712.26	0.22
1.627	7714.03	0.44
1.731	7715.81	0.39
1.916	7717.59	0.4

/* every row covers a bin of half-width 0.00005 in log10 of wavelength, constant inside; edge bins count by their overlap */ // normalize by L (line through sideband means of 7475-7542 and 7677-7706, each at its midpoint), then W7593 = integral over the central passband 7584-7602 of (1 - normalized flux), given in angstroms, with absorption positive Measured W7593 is 8.66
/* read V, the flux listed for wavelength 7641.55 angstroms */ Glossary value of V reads 1.687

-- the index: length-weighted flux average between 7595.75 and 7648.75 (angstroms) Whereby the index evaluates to 2.09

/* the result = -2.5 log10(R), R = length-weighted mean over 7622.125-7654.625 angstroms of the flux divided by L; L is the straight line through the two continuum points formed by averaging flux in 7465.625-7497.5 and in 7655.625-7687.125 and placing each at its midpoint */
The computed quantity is 0.18 mag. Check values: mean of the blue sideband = 2.38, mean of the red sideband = 2.45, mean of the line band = 2.05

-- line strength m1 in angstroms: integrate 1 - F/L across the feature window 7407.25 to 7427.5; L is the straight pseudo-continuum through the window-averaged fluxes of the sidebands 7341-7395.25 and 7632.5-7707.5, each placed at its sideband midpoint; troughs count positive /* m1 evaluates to 1.6 angstroms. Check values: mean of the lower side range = 2.33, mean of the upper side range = 2.78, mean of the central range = 2.21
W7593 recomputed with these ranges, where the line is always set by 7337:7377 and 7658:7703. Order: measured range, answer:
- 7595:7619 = 5.3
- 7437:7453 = 1.6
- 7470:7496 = 1.3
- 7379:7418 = 3.1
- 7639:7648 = 2.3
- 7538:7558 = 3.7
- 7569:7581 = 3.1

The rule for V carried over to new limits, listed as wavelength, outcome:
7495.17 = 5.018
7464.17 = 2.118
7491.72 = 2.28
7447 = 2.455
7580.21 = 2.226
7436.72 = 2.291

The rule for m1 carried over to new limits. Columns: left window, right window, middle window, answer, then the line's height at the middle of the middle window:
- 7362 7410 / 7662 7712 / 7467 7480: 2.72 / 2.57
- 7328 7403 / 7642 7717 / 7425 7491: 8.08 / 2.47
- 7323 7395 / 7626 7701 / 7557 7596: 4.95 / 2.46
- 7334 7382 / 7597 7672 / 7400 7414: 0.07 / 2.29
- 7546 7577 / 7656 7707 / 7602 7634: 7.19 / 2.57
